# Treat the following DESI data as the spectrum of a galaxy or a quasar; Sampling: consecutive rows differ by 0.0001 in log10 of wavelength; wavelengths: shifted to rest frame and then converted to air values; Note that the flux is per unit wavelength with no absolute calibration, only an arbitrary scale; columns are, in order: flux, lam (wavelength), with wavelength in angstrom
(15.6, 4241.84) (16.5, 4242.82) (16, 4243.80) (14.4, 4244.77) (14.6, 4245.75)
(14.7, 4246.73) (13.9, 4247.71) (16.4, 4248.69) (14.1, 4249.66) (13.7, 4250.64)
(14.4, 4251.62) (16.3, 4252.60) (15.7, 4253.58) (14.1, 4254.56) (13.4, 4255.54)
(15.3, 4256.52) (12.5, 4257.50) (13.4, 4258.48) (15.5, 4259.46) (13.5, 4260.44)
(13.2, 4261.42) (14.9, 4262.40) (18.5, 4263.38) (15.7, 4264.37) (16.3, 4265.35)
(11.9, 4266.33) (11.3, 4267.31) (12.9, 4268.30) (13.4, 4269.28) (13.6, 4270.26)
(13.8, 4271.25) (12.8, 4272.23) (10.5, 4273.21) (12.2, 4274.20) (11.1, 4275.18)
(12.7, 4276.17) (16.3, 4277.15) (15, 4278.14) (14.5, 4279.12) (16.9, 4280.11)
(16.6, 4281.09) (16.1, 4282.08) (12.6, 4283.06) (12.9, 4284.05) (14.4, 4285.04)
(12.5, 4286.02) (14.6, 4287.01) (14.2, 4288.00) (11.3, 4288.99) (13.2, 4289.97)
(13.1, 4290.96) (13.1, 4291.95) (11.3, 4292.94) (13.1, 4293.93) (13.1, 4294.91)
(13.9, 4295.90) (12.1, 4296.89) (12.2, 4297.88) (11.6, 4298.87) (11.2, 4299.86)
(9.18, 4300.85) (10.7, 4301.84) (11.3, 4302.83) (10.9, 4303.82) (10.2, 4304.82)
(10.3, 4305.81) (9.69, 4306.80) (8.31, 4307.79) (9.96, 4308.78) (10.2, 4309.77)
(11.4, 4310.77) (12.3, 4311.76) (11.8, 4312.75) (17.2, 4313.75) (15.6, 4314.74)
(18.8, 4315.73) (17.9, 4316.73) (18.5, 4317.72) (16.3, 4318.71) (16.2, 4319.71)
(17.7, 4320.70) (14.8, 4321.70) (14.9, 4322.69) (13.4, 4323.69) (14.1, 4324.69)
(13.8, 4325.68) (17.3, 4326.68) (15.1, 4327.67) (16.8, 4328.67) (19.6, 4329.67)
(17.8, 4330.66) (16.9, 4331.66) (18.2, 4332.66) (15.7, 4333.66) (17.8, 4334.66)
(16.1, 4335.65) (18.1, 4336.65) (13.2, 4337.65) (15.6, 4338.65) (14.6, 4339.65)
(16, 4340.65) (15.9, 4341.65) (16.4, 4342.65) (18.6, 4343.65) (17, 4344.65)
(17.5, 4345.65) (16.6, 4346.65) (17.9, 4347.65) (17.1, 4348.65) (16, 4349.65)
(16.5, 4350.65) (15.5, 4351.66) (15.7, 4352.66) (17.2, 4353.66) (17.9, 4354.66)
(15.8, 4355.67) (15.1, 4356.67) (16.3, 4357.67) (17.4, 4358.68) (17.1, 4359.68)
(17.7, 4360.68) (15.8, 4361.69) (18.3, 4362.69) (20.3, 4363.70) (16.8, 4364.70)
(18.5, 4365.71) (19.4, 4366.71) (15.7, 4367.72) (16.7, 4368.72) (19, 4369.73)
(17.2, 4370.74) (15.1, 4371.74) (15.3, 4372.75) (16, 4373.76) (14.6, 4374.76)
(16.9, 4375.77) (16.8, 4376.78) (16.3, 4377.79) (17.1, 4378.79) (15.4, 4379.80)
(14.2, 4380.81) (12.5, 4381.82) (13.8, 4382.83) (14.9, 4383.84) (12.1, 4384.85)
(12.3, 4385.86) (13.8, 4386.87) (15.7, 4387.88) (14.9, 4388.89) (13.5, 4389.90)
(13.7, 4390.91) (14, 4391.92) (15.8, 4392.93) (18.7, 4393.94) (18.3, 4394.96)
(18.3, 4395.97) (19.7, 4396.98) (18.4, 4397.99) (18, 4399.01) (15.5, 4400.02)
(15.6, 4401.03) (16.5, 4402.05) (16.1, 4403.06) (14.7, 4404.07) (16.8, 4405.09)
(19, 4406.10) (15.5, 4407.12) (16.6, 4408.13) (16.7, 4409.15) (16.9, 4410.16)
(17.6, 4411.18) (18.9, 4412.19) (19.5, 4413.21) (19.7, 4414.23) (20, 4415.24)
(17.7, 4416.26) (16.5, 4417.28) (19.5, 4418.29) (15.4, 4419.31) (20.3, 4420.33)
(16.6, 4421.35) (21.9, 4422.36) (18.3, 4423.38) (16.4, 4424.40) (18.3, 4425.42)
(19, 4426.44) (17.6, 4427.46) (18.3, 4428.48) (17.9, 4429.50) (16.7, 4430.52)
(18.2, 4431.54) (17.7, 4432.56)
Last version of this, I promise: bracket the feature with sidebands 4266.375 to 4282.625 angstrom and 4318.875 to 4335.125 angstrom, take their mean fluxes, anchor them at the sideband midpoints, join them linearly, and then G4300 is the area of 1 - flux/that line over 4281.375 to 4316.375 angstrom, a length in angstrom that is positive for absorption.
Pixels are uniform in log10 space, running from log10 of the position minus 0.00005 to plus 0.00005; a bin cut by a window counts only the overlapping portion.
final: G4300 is 5.6 angstrom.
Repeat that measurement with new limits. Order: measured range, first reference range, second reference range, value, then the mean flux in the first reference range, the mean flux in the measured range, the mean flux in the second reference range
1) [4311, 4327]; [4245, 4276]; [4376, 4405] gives -0.9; 14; 15.6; 15.6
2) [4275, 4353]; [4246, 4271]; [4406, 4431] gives 5.7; 14.3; 14.5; 18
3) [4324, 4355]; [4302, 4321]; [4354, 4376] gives -2.7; 13.3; 16.5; 17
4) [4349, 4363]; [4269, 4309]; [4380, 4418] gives -1.6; 12.6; 16.6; 16.3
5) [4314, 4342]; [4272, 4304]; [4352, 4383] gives -3.0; 13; 16.3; 16.5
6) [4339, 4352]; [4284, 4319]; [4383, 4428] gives -1.9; 12.7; 16.6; 16.9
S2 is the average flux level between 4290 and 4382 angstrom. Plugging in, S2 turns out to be 15.2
